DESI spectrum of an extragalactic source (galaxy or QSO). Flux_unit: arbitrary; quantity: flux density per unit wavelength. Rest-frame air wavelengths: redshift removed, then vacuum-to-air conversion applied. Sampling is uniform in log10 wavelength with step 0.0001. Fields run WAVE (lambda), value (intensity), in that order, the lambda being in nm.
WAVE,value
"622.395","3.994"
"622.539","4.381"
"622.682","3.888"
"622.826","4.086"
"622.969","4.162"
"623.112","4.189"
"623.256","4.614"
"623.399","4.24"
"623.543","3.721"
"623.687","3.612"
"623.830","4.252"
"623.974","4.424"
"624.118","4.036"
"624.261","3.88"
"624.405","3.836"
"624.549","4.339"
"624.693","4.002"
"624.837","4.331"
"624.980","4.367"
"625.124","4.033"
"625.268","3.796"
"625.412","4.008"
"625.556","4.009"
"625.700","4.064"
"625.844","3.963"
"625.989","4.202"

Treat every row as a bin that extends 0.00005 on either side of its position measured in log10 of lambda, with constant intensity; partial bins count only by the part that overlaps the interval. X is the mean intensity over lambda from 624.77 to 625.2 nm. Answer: 4.25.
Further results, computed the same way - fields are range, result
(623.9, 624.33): 4.12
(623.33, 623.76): 3.85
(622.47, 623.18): 4.14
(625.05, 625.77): 3.98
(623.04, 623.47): 4.35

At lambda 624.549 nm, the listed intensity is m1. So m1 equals 4.339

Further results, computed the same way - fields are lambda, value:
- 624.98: 4.367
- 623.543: 3.721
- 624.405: 3.836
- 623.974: 4.424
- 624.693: 4.002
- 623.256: 4.614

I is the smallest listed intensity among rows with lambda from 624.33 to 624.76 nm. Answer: 3.836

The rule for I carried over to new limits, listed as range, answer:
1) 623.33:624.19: 3.612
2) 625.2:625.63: 3.796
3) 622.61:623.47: 3.888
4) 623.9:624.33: 3.88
